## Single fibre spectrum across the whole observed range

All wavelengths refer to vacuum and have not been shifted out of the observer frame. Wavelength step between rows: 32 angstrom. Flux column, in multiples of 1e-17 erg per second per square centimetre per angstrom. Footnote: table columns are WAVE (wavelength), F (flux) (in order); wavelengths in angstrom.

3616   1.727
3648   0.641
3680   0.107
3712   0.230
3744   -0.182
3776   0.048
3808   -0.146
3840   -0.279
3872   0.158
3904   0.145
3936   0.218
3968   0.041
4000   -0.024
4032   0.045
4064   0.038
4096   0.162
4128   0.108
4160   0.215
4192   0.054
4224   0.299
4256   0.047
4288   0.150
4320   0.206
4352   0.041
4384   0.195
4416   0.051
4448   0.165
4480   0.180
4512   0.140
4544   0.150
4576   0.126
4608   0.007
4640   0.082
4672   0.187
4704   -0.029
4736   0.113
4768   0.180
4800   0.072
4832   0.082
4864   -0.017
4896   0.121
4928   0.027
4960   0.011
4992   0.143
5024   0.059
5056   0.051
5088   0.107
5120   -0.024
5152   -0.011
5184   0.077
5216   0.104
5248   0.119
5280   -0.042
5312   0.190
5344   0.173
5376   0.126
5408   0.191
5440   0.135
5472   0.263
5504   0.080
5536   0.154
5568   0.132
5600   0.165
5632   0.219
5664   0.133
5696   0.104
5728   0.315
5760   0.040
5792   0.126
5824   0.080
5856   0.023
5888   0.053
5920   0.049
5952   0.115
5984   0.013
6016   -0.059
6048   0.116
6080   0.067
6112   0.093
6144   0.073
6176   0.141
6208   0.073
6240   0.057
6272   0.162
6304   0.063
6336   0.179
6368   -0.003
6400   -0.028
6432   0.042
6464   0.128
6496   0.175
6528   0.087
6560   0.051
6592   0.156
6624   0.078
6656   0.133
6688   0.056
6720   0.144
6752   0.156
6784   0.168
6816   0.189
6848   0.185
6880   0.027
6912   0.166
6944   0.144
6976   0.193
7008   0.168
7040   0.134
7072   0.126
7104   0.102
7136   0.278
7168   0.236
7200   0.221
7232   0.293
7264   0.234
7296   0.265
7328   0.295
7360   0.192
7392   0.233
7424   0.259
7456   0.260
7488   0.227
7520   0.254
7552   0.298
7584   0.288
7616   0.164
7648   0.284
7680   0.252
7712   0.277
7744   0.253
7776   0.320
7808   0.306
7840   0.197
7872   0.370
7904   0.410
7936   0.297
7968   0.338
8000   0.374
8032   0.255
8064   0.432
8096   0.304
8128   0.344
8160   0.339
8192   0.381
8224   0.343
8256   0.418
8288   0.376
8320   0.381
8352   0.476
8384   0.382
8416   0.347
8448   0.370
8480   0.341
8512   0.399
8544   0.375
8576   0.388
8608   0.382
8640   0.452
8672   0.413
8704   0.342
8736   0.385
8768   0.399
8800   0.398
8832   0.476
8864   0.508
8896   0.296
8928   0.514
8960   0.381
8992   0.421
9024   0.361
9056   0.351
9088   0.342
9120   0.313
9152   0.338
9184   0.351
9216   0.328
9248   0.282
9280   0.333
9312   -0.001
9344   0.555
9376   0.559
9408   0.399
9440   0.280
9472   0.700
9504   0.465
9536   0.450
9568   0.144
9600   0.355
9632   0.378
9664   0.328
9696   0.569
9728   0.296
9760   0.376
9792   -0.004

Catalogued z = 0.79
